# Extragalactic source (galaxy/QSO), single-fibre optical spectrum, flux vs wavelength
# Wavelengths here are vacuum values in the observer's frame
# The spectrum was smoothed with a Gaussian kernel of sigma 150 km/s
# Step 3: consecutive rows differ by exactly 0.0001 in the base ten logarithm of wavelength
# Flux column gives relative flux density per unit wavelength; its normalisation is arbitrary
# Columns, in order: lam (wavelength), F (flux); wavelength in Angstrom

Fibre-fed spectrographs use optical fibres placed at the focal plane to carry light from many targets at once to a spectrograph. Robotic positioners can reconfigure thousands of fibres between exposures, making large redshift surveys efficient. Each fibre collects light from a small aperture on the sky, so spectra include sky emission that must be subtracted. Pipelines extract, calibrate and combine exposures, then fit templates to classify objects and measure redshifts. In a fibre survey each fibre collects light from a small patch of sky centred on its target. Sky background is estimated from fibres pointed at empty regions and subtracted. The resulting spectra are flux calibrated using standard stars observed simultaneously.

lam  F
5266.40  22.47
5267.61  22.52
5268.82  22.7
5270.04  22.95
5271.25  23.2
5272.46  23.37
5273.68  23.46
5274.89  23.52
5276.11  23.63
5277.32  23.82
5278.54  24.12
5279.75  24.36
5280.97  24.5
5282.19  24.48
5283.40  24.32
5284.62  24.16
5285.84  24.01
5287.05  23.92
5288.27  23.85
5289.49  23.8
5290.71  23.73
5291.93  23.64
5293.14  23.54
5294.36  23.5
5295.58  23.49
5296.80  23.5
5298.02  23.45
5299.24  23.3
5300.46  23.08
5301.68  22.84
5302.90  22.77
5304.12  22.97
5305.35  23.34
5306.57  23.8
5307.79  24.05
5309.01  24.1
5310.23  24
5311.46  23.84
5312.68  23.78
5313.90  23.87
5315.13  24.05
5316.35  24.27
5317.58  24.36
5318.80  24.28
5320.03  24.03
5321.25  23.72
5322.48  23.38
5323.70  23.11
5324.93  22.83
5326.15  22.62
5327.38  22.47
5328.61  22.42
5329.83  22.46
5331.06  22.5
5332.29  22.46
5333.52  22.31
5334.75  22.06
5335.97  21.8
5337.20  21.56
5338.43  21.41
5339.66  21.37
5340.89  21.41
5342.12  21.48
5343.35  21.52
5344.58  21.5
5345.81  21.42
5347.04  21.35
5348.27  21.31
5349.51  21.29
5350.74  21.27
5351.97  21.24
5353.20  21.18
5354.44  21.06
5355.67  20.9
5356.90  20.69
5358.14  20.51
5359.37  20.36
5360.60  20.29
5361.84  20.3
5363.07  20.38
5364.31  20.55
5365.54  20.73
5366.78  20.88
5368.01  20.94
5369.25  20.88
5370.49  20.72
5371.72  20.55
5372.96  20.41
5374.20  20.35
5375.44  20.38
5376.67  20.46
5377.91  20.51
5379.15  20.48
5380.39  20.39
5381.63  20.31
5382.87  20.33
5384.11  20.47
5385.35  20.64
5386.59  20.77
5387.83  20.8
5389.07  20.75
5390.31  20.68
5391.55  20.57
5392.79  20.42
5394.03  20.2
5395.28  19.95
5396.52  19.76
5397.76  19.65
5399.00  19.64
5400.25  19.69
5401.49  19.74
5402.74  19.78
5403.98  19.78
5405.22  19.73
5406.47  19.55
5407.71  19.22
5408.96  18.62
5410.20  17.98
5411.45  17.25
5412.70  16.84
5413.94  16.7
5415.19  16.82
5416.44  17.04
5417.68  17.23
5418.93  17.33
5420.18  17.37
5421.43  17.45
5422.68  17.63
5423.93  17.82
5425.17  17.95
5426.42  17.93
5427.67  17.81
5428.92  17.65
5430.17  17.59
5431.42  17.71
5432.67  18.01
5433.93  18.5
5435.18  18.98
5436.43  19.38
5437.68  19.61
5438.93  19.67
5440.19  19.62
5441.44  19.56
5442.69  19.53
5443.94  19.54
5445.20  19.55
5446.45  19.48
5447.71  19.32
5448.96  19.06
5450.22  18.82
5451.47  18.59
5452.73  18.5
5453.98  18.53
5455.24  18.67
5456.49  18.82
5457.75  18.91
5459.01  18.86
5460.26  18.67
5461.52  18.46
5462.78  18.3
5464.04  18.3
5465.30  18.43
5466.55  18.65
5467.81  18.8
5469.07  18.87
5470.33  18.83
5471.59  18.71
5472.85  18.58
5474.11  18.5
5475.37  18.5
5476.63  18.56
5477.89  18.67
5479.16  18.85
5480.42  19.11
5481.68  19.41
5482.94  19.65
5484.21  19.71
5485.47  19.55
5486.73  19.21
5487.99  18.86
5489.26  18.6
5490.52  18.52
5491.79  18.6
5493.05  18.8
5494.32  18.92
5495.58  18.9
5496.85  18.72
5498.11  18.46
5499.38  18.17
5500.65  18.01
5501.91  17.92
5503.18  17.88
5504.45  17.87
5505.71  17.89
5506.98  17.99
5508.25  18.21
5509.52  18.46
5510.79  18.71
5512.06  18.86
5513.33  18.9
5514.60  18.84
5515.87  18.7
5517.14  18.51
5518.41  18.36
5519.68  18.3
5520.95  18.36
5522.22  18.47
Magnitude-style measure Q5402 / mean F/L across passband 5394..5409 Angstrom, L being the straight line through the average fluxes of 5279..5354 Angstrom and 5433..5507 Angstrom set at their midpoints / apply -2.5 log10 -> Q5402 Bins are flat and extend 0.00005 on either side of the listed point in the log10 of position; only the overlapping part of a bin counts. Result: 0.06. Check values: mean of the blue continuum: 23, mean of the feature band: 19.6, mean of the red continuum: 18.8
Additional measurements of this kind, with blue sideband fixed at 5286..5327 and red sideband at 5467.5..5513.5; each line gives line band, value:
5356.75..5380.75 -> 0.07 mag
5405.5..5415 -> 0.16 mag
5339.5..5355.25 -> 0.06 mag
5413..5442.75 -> 0.13 mag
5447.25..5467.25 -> 0.05 mag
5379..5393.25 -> 0.05 mag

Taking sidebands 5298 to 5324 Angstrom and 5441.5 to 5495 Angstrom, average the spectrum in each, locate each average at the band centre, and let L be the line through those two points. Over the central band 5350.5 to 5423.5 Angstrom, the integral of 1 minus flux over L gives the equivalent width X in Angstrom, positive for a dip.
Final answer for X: 5.5 Angstrom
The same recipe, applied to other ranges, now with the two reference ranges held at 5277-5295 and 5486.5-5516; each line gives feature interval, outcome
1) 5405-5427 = 3.08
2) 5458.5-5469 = 0.47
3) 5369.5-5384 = 0.81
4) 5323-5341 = 0.47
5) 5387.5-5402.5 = 0.76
